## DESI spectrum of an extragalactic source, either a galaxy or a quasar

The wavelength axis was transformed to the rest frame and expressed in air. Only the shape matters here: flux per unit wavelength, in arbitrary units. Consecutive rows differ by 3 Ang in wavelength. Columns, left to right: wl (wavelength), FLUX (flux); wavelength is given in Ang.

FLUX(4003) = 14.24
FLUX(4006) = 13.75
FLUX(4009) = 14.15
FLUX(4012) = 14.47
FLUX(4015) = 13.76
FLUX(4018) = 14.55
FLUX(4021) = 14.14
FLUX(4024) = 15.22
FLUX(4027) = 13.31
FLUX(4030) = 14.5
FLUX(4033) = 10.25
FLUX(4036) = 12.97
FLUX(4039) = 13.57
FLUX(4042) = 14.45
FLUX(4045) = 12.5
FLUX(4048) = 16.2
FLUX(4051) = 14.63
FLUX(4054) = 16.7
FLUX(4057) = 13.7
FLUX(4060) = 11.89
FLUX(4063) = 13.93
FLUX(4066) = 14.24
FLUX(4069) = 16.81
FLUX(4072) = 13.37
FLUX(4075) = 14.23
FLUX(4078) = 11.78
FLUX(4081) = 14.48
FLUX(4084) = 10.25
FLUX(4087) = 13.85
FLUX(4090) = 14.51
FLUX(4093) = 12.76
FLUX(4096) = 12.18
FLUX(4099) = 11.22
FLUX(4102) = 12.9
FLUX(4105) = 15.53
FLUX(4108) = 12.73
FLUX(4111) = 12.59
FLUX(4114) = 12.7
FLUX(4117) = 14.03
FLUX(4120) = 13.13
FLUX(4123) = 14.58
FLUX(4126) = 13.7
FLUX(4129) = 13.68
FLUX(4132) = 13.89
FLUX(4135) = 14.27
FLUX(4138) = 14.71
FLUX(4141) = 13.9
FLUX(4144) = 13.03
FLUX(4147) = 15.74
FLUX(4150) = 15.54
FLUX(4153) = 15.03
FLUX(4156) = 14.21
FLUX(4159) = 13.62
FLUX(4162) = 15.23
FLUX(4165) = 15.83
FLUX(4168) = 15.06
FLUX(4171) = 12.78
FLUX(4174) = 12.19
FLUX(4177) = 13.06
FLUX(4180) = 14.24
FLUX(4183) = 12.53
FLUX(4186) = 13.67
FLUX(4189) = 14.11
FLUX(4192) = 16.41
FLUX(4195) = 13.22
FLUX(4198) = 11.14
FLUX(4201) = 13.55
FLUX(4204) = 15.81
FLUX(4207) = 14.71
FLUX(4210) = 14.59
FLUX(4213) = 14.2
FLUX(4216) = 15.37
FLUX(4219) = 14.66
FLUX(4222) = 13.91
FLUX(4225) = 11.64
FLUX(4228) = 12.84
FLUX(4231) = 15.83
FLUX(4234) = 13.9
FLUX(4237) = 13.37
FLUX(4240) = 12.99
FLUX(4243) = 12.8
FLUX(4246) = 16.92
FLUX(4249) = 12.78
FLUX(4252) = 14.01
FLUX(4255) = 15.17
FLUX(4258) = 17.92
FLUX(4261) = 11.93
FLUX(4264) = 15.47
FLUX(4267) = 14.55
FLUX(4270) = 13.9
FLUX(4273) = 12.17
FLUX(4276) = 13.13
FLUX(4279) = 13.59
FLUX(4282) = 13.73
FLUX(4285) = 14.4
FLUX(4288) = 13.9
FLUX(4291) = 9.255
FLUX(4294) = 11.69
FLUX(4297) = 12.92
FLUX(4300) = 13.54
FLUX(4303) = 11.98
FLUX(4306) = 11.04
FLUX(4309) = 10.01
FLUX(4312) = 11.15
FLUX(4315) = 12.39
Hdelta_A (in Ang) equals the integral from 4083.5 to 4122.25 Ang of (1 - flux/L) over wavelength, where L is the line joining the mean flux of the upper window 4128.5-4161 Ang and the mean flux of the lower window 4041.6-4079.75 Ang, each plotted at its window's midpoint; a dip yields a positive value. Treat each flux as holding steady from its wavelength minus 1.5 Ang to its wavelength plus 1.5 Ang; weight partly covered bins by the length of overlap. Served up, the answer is 3.3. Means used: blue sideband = 14.2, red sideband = 14.4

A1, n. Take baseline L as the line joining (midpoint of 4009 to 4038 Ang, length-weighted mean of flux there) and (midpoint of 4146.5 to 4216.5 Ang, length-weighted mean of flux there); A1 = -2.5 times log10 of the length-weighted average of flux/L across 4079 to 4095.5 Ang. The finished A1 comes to 0.068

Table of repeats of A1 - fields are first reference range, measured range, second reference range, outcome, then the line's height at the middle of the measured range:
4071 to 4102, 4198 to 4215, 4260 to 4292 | -0.09 mag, 13.2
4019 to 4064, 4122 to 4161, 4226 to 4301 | -0.04 mag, 13.8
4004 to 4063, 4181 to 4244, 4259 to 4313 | -0.06 mag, 13.1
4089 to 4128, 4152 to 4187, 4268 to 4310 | -0.07 mag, 13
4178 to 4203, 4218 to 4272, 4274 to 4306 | -0.08 mag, 13.1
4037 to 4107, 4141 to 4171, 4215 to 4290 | -0.06 mag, 13.8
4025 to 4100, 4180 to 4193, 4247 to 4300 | -0.04 mag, 13.6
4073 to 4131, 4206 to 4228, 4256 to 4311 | -0.07 mag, 13.1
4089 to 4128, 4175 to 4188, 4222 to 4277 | 0.02 mag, 13.6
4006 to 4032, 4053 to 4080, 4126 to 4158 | 0.02 mag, 14.2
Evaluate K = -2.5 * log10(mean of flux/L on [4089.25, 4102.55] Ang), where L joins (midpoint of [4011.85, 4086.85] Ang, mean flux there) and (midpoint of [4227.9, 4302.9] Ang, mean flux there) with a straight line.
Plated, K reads 0.10 mag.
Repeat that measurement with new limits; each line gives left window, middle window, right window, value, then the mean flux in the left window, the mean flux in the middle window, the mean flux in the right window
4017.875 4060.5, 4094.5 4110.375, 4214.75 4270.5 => 0.091 mag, 13.9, 12.9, 14.2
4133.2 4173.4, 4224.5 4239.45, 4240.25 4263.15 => 0.066 mag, 14.5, 13.6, 14.4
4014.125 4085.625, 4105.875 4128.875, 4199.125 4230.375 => 0.041 mag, 13.8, 13.4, 14.1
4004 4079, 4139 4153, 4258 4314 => -0.087 mag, 14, 14.6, 12.8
